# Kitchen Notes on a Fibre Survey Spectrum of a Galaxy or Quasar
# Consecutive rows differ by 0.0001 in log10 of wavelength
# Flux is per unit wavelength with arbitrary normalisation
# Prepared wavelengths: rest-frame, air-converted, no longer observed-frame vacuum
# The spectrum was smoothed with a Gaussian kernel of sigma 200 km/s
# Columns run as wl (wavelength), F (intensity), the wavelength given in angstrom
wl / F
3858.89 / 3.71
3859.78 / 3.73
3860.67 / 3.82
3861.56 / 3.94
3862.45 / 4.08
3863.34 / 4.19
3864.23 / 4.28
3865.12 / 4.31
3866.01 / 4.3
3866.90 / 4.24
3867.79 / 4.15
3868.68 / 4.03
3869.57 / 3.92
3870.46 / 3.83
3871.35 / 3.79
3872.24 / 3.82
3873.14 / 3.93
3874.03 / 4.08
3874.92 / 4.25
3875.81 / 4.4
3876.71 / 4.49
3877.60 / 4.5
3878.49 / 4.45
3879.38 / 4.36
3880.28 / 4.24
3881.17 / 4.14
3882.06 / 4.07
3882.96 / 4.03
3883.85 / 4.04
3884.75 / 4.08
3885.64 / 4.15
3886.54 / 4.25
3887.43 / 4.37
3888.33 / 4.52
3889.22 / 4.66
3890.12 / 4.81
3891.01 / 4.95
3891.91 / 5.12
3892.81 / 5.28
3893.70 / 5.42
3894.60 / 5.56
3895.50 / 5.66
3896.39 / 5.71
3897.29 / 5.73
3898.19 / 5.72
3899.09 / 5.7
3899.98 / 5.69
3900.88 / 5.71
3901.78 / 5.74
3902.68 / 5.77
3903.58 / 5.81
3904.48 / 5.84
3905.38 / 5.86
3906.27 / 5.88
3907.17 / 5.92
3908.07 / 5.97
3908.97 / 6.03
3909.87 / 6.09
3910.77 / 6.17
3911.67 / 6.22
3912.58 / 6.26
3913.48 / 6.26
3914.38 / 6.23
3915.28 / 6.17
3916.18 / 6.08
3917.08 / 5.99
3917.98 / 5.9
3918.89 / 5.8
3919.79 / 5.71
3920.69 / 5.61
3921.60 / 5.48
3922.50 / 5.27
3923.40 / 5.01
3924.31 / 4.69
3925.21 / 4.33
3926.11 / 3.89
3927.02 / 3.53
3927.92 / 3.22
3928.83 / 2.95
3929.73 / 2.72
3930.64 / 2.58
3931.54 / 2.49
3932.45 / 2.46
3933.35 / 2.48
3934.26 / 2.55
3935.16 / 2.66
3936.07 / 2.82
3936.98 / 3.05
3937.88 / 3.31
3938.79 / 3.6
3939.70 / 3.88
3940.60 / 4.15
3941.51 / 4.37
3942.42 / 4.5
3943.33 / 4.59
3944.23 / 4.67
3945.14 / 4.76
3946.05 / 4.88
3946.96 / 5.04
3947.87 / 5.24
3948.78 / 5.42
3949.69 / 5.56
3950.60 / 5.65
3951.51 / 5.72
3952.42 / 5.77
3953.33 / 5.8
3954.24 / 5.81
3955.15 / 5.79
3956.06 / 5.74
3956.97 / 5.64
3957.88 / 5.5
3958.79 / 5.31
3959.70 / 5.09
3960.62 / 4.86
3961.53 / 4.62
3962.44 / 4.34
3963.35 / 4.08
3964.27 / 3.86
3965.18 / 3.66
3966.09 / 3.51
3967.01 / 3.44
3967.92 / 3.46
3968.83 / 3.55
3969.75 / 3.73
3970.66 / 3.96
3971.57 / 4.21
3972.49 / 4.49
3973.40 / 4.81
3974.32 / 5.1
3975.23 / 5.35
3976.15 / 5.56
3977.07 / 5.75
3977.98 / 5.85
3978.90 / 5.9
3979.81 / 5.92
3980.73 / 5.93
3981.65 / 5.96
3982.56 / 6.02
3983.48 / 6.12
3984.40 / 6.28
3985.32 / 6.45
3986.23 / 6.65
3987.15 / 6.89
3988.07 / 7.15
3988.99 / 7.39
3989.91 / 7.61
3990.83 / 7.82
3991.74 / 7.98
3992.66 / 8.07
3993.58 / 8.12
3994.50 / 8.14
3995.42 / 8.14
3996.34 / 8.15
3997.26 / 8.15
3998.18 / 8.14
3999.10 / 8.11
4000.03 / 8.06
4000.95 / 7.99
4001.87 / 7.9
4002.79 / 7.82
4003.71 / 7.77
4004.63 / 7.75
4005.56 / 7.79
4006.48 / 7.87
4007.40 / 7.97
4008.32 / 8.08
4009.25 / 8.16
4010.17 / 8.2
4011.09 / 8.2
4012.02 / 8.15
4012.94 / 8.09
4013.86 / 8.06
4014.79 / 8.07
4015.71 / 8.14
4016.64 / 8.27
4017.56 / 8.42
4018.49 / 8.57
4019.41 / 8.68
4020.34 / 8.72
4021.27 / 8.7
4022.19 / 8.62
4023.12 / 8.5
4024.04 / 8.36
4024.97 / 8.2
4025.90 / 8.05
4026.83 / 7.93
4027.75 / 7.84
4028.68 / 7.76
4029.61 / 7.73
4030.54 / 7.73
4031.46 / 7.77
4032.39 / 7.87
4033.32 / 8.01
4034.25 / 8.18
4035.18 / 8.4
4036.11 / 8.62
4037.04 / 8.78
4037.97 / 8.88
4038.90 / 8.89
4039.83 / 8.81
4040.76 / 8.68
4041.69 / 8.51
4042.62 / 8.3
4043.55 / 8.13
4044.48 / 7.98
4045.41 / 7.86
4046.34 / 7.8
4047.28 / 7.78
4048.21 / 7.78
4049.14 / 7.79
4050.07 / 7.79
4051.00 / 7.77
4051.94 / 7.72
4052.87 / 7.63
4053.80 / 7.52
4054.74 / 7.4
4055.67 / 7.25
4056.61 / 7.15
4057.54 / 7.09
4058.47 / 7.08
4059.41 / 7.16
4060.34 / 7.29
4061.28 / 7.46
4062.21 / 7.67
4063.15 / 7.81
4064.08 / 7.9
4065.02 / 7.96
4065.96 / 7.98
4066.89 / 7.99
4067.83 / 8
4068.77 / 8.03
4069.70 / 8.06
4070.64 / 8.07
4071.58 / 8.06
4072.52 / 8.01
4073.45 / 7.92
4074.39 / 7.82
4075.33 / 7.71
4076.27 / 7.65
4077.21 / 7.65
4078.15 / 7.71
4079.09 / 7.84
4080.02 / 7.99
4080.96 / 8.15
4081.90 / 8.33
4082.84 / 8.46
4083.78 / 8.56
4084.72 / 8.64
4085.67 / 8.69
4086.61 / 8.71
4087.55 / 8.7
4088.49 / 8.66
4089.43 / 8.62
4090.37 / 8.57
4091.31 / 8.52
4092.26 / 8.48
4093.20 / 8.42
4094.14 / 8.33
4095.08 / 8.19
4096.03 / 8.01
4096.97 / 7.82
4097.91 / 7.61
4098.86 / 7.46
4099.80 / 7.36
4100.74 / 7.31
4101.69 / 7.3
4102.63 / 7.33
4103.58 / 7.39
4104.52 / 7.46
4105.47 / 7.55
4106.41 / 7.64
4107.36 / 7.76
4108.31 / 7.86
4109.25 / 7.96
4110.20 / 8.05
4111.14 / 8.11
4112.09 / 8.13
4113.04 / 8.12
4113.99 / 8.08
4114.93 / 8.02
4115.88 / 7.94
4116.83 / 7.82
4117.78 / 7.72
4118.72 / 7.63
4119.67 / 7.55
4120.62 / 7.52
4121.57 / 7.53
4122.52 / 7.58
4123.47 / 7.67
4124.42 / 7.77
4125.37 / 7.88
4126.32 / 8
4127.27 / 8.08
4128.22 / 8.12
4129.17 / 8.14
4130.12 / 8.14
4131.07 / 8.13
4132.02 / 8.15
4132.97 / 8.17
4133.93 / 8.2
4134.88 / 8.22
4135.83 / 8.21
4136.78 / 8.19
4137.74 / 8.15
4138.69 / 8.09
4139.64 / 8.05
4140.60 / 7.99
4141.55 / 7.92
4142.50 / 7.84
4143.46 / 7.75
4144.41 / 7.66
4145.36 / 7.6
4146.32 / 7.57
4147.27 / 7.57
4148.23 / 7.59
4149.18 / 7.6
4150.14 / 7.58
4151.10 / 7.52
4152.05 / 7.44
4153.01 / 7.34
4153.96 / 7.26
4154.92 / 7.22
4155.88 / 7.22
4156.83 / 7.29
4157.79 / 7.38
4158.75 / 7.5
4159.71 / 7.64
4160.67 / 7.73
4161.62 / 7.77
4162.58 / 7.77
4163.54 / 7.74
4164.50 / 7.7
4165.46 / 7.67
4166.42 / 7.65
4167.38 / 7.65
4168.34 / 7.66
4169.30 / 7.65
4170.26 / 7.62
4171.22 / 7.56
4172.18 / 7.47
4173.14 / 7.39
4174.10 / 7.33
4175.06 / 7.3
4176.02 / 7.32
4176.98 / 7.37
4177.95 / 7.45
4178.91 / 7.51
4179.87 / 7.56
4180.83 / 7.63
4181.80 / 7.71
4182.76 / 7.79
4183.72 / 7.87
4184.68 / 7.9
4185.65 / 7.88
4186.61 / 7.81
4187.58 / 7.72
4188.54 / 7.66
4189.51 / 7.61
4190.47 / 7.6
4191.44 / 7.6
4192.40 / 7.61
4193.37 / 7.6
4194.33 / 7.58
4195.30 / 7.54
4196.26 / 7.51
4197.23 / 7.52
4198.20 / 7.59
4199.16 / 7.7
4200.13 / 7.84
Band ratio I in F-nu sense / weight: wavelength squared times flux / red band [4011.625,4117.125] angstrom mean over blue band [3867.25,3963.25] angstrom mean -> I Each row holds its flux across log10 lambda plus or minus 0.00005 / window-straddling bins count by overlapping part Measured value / 1.80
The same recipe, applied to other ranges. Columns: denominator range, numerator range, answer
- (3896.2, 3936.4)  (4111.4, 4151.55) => 1.76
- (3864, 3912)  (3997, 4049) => 1.79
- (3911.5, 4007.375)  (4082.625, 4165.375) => 1.56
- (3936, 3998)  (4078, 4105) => 1.58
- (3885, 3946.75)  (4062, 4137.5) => 1.81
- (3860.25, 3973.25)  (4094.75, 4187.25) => 1.85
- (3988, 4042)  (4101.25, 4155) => 1.01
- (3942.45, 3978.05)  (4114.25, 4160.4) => 1.75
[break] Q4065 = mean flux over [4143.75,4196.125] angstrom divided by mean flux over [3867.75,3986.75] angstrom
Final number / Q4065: 1.6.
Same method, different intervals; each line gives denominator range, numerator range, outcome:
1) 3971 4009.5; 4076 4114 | 1.15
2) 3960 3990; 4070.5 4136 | 1.54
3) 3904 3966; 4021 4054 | 1.69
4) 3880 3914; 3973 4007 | 1.33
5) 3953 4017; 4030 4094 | 1.25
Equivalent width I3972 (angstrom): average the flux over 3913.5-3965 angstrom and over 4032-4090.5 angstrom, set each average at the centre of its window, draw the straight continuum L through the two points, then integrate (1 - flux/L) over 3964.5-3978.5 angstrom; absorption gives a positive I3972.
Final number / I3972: 2.78 angstrom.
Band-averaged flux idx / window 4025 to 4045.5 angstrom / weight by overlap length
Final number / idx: 8.22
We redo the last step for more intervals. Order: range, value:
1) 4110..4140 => 7.97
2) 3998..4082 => 8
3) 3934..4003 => 5.56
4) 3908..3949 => 4.57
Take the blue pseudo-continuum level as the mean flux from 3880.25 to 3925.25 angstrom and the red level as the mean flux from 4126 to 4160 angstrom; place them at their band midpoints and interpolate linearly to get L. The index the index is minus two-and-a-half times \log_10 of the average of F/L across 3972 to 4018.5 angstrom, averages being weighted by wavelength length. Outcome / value -0.15 mag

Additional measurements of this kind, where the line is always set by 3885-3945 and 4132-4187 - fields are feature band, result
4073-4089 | -0.207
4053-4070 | -0.163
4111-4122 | -0.096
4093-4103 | -0.114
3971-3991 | -0.076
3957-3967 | 0.197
